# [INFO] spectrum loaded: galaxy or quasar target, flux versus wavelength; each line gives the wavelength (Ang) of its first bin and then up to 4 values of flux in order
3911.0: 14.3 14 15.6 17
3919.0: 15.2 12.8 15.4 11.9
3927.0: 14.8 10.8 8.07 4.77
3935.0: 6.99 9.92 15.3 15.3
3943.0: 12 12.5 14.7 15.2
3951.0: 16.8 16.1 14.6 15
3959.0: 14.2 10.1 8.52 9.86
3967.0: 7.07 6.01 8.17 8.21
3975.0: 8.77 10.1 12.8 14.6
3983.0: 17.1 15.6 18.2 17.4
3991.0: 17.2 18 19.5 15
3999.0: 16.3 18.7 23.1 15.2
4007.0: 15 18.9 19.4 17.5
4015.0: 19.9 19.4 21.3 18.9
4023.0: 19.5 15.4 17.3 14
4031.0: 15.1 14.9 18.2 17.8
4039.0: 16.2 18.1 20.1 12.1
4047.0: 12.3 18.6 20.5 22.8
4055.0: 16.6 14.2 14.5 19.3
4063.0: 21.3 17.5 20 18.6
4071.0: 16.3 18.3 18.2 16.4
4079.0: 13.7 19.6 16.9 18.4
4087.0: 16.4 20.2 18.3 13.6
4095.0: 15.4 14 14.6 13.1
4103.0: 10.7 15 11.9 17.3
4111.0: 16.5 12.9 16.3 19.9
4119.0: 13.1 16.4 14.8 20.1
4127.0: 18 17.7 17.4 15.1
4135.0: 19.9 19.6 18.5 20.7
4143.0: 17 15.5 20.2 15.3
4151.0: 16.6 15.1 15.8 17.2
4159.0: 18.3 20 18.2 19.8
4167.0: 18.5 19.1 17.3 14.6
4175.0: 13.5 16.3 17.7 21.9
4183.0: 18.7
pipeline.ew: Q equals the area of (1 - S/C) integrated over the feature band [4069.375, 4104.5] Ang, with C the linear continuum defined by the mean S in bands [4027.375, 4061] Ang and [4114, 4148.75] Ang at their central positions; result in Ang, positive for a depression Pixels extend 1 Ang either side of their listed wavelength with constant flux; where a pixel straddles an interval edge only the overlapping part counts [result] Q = 2.0 Ang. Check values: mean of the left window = 16.7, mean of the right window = 17.6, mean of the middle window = 16.2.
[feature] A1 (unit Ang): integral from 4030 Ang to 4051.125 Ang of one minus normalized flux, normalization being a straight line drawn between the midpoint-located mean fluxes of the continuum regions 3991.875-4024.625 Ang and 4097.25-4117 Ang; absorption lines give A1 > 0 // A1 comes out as 0.7 Ang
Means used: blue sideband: 18.4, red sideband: 14.5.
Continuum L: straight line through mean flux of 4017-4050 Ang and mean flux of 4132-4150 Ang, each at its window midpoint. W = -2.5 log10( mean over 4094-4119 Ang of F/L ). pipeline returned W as 0.196 mag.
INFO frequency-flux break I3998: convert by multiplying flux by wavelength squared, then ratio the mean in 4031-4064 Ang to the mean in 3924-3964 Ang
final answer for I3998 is 1.5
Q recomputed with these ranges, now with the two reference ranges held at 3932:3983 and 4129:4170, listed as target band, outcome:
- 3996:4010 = -4.65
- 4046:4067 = -4.26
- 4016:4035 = -4.87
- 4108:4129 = 0.36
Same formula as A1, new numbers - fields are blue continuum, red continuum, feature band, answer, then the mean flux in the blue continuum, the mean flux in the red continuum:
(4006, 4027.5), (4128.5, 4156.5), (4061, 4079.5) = 0.0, 18.4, 17.4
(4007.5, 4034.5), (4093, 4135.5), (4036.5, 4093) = -2.7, 17.8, 15.6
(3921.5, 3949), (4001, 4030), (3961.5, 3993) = 6.7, 11.9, 18.2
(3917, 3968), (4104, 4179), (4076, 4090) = -1.5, 12.4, 17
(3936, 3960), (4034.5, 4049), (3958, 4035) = 1.6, 14.3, 16.5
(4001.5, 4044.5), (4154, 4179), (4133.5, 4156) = -0.2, 17.8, 17.4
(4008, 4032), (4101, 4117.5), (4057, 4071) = -1.4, 18.1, 14.8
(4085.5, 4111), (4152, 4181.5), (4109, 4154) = -2.3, 15.2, 17.5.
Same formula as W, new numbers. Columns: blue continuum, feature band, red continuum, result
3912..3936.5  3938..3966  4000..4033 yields 0.024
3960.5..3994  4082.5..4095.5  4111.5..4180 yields -0.103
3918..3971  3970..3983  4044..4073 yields 0.234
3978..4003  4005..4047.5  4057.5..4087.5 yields 0.003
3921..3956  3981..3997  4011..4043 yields -0.112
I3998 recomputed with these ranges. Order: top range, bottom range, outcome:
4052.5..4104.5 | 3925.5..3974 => 1.56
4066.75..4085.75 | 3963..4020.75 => 1.20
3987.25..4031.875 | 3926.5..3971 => 1.58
